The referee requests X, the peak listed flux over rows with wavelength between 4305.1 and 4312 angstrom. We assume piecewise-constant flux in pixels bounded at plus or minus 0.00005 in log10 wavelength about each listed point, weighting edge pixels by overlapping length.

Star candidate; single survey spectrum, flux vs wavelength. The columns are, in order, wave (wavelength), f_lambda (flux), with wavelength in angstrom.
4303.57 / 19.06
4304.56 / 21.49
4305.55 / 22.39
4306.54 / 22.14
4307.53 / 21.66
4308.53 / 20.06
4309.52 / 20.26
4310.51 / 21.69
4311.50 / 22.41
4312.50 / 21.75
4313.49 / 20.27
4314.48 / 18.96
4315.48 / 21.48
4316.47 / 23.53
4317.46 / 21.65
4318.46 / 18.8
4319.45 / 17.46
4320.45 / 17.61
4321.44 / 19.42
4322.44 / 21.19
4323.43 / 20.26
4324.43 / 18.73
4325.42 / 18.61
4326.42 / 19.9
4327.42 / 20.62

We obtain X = 22.41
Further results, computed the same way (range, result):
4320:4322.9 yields 21.19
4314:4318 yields 23.53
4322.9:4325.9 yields 20.26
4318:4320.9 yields 18.8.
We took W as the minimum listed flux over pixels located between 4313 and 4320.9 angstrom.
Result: 17.46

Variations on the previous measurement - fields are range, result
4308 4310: 20.06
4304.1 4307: 21.49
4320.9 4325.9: 18.61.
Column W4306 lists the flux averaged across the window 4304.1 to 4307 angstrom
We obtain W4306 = 22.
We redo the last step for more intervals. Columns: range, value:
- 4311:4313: 22.1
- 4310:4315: 21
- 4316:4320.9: 19.8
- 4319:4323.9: 19.2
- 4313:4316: 20.3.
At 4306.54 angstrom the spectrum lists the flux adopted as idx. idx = 22.14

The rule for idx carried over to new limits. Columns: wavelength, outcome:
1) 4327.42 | 20.62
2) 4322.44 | 21.19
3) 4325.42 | 18.61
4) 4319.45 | 17.46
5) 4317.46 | 21.65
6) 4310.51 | 21.69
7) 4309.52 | 20.26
